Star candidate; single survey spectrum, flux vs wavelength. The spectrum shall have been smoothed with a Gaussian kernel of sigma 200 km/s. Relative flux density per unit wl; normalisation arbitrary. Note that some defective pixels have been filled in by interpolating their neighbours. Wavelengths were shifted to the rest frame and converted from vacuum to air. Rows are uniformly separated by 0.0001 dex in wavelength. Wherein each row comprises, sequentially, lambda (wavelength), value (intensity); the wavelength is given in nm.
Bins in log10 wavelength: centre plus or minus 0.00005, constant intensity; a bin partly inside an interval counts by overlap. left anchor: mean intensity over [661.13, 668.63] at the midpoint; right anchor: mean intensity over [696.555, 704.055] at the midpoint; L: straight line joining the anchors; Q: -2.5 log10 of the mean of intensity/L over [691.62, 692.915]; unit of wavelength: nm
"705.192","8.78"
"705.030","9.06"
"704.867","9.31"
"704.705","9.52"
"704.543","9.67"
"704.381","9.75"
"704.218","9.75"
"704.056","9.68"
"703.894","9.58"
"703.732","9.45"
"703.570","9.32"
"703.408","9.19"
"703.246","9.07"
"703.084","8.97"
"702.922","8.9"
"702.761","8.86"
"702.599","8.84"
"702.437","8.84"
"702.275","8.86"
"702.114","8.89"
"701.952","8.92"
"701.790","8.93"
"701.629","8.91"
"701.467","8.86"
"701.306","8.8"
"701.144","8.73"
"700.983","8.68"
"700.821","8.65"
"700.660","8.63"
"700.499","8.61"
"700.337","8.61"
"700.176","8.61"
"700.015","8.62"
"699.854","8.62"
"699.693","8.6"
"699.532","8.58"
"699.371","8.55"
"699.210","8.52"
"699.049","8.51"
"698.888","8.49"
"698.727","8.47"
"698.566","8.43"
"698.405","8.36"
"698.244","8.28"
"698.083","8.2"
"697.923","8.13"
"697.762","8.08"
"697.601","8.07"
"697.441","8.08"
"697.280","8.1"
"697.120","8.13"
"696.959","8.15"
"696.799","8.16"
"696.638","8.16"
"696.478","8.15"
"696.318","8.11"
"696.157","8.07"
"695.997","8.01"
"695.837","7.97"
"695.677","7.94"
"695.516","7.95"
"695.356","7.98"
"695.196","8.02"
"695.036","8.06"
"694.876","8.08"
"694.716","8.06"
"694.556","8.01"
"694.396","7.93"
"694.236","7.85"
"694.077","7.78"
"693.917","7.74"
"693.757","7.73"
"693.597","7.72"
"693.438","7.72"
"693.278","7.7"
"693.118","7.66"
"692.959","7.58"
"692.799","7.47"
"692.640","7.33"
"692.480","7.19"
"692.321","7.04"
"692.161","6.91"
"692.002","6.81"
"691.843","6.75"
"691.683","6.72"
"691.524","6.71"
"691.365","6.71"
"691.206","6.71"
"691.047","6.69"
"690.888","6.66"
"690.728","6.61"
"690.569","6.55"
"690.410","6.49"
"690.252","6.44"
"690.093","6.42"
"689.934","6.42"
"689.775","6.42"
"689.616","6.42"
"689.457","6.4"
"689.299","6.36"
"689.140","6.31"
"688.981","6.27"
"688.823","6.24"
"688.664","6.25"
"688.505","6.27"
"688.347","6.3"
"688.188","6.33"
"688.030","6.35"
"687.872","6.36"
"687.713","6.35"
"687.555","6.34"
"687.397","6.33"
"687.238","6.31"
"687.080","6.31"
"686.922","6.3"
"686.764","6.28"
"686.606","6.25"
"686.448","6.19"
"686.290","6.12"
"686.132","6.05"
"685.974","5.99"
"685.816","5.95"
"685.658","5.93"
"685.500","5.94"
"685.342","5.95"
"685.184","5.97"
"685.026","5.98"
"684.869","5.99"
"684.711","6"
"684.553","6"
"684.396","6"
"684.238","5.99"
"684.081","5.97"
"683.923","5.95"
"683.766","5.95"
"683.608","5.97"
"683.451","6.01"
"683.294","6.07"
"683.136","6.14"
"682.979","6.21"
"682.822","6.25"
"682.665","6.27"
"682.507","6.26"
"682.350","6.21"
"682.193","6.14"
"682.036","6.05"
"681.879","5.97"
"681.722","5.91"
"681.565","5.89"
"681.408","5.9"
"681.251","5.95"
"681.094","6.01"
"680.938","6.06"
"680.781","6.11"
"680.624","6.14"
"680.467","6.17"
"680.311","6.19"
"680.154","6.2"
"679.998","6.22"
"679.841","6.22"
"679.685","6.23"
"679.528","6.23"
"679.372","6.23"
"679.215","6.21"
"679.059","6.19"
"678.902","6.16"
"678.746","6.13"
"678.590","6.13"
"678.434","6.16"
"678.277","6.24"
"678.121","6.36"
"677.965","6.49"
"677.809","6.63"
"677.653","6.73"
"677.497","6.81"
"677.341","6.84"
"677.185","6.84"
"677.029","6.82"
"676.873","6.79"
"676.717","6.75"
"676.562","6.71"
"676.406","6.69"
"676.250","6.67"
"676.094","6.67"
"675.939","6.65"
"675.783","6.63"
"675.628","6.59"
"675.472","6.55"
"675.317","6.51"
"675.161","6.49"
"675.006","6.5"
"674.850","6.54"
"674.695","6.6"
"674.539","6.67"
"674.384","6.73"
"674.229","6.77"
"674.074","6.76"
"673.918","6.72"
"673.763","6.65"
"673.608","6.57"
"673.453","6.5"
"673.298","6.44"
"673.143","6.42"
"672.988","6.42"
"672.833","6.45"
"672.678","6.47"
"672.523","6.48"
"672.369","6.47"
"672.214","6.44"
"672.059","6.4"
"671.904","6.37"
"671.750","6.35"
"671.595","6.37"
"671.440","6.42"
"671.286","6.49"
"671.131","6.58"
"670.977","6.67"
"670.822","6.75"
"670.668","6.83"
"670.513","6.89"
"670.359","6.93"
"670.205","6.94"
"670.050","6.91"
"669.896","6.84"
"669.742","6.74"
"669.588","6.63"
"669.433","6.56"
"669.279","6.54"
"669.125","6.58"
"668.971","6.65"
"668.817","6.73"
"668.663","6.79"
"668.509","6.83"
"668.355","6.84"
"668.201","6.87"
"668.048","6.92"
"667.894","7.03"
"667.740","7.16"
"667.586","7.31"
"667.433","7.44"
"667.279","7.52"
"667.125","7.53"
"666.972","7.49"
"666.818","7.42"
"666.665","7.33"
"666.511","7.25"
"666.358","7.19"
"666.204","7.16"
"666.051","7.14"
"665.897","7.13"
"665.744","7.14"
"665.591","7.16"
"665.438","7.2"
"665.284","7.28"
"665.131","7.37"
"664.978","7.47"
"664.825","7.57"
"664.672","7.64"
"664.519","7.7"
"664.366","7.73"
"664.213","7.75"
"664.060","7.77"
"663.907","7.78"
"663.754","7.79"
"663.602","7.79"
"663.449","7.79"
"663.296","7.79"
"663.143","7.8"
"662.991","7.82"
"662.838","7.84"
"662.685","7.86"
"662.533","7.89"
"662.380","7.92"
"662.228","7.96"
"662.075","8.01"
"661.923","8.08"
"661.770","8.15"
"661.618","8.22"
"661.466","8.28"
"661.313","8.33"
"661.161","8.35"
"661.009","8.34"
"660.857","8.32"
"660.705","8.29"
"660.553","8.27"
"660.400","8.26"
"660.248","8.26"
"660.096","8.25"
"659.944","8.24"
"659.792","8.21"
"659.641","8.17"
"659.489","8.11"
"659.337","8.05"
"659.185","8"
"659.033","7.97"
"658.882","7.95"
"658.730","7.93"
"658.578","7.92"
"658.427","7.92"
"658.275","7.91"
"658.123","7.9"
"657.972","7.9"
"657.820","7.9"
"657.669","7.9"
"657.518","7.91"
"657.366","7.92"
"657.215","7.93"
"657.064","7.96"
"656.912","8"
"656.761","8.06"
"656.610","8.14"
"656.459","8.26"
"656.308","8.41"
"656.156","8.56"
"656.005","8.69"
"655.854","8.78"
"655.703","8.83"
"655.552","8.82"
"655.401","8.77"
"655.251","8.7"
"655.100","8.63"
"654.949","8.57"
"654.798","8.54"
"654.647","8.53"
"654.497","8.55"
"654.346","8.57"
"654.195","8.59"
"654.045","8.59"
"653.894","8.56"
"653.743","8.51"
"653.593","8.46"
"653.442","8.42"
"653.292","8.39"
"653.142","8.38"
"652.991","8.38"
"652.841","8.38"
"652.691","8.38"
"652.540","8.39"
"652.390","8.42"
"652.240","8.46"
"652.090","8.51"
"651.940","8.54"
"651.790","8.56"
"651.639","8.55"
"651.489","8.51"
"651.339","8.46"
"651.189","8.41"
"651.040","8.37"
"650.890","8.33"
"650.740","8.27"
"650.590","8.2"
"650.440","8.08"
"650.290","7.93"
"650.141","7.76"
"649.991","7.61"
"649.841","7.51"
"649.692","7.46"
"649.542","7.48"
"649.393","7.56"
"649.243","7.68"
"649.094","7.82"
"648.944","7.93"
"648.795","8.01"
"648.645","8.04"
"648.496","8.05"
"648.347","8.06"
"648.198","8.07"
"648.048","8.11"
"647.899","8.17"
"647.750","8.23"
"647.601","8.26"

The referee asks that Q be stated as 0.19 mag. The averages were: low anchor 7.56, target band 7.04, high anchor 8.64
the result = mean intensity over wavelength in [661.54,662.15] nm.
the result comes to 8.12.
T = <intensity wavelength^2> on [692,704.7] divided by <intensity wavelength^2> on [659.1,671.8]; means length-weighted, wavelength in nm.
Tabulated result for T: 1.2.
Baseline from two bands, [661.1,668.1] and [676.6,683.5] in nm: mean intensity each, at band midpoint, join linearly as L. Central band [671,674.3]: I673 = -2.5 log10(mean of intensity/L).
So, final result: 0.07 mag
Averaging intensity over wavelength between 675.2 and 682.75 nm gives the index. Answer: 6.34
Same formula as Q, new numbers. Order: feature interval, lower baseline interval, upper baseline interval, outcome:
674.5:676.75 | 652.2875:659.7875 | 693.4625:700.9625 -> 0.24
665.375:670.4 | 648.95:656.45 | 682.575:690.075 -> 0.05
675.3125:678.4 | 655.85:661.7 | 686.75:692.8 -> 0.09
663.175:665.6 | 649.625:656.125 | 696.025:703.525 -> 0.11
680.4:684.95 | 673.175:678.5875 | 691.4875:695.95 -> 0.16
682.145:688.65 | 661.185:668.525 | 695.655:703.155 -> 0.30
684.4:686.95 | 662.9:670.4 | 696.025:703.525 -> 0.30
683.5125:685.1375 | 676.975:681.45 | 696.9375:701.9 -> 0.15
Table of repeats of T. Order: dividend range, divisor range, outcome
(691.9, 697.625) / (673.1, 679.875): 1.26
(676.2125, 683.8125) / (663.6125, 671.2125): 0.91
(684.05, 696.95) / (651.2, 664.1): 0.92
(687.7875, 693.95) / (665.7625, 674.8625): 1.06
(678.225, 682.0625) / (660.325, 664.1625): 0.80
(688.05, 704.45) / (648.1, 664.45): 1.09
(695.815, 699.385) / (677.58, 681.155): 1.39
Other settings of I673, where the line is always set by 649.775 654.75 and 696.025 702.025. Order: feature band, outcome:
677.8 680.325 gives 0.32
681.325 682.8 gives 0.35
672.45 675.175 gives 0.27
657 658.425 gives 0.06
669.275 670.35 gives 0.23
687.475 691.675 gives 0.29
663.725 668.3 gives 0.14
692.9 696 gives 0.07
